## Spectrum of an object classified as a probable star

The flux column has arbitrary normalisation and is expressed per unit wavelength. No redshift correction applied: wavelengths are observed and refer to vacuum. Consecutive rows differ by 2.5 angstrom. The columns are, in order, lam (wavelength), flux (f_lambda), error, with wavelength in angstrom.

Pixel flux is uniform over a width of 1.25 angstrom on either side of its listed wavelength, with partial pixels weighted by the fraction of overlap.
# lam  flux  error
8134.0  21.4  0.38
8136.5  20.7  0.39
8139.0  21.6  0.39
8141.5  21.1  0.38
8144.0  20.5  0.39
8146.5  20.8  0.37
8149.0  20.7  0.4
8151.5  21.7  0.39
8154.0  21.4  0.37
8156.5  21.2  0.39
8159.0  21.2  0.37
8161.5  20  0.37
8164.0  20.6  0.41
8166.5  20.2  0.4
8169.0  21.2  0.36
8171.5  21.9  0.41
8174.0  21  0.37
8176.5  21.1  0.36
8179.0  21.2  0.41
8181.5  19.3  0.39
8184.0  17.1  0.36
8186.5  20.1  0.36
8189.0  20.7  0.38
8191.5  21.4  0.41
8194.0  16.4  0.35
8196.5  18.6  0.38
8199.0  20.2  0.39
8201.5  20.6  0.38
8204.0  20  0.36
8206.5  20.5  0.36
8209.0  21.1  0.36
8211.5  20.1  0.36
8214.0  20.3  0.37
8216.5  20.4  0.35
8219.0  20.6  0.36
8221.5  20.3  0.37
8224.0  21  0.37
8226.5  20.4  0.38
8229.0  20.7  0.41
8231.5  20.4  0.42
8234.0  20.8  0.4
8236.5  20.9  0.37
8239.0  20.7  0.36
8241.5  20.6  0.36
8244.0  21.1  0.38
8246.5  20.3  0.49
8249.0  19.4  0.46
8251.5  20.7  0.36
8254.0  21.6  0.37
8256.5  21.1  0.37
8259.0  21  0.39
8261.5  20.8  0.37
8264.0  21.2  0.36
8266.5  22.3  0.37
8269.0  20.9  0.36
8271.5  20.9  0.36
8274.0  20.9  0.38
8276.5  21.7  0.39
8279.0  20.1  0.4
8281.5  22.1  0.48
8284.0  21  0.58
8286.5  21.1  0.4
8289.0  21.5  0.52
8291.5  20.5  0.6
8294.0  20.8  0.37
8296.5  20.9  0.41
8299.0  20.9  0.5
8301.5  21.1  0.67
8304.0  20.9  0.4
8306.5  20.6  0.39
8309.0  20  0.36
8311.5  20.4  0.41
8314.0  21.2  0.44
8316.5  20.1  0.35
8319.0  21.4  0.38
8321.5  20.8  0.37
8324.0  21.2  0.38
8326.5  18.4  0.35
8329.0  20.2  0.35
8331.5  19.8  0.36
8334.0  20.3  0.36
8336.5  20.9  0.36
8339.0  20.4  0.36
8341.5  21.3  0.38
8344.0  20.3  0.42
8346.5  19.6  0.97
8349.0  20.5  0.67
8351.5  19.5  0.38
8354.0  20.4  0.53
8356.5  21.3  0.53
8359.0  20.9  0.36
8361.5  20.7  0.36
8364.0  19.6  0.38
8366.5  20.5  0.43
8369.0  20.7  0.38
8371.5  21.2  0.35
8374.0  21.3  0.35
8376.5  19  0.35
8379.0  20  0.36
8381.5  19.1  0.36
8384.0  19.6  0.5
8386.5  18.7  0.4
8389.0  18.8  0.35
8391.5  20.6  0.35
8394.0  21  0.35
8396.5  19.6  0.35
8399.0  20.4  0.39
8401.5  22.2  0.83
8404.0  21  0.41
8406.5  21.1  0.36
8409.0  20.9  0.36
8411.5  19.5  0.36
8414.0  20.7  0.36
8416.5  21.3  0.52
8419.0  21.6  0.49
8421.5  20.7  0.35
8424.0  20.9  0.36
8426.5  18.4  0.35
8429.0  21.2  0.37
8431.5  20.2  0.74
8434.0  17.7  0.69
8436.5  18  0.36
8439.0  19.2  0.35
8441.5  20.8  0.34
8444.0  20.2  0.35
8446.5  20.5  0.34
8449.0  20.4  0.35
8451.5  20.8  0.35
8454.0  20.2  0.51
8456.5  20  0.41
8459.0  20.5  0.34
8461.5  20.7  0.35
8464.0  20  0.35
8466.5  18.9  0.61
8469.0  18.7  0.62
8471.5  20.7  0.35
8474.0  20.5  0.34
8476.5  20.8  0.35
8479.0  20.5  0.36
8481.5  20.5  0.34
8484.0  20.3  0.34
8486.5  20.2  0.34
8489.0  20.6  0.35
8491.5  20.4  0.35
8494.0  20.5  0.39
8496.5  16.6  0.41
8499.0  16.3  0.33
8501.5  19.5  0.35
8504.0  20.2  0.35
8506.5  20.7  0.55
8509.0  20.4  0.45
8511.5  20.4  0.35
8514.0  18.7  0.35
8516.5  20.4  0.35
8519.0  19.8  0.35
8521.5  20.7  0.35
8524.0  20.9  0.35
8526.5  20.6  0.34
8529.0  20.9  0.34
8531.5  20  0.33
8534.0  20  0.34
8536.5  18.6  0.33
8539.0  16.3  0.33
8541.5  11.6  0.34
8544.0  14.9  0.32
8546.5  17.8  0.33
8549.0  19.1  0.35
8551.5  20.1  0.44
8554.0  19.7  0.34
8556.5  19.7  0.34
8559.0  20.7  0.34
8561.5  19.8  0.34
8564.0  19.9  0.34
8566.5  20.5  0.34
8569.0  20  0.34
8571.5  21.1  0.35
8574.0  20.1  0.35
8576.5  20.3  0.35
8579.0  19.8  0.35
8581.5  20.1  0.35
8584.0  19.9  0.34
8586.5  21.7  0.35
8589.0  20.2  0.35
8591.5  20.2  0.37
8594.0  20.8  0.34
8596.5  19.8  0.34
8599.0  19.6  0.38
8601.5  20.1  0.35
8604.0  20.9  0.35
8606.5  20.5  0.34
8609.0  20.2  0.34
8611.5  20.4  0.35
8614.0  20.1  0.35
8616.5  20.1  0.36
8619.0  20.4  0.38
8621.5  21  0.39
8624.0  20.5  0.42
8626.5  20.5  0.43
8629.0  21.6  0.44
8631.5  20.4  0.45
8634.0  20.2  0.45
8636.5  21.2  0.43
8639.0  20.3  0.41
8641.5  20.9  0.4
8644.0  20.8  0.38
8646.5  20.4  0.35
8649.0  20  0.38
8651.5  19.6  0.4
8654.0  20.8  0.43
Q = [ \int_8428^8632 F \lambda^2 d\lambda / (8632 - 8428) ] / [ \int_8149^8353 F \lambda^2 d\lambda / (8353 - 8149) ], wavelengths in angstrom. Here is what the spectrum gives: 1.03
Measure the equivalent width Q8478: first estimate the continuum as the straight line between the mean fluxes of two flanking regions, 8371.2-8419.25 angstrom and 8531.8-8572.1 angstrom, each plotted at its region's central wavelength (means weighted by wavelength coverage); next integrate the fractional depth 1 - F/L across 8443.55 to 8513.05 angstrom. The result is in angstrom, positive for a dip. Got -1.8 angstrom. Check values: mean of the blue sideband 20.3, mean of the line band 20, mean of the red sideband 18.7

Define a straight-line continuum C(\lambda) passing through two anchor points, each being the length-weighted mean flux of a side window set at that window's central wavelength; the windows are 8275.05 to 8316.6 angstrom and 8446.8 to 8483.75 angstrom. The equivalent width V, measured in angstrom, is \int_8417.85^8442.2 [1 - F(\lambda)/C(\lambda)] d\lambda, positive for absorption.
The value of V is 0.64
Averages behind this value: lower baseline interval 20.9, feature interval 19.8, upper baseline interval 20.2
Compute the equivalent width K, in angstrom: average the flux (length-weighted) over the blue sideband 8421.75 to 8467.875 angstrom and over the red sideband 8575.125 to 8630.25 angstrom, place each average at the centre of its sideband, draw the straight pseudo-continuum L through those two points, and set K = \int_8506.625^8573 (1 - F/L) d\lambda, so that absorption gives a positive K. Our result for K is 2.8 angstrom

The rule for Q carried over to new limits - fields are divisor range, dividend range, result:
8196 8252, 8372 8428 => 1.04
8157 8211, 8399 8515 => 1.06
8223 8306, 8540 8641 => 1.03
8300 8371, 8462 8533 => 1.01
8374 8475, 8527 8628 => 1.02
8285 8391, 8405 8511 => 1.01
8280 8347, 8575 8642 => 1.06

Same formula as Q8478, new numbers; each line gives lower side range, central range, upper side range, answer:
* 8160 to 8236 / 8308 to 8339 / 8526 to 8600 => -0.6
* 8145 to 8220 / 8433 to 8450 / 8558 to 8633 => 0.7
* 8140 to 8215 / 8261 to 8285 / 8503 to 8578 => -1.2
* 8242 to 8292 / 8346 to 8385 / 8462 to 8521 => 0.4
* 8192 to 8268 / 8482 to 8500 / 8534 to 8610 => 0.3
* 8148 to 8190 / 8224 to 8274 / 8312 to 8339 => -0.8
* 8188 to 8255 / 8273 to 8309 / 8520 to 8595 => -1.4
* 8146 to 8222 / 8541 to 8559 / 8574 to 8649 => 2.1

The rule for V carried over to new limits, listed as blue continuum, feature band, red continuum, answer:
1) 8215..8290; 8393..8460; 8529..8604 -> -0.8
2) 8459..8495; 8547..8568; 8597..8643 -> 0.5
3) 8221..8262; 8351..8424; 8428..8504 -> -1.0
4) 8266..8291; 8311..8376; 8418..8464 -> 0.9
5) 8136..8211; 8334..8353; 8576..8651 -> 0.1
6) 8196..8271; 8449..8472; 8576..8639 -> 0.5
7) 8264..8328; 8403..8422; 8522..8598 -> -0.5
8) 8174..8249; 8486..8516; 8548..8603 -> 0.9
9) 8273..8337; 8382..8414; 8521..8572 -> -0.3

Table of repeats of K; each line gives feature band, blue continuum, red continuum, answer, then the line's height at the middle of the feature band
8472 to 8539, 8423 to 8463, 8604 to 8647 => 0.9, 20.2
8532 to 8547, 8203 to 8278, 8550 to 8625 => 2.7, 20.3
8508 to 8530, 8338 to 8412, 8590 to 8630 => 0.1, 20.4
